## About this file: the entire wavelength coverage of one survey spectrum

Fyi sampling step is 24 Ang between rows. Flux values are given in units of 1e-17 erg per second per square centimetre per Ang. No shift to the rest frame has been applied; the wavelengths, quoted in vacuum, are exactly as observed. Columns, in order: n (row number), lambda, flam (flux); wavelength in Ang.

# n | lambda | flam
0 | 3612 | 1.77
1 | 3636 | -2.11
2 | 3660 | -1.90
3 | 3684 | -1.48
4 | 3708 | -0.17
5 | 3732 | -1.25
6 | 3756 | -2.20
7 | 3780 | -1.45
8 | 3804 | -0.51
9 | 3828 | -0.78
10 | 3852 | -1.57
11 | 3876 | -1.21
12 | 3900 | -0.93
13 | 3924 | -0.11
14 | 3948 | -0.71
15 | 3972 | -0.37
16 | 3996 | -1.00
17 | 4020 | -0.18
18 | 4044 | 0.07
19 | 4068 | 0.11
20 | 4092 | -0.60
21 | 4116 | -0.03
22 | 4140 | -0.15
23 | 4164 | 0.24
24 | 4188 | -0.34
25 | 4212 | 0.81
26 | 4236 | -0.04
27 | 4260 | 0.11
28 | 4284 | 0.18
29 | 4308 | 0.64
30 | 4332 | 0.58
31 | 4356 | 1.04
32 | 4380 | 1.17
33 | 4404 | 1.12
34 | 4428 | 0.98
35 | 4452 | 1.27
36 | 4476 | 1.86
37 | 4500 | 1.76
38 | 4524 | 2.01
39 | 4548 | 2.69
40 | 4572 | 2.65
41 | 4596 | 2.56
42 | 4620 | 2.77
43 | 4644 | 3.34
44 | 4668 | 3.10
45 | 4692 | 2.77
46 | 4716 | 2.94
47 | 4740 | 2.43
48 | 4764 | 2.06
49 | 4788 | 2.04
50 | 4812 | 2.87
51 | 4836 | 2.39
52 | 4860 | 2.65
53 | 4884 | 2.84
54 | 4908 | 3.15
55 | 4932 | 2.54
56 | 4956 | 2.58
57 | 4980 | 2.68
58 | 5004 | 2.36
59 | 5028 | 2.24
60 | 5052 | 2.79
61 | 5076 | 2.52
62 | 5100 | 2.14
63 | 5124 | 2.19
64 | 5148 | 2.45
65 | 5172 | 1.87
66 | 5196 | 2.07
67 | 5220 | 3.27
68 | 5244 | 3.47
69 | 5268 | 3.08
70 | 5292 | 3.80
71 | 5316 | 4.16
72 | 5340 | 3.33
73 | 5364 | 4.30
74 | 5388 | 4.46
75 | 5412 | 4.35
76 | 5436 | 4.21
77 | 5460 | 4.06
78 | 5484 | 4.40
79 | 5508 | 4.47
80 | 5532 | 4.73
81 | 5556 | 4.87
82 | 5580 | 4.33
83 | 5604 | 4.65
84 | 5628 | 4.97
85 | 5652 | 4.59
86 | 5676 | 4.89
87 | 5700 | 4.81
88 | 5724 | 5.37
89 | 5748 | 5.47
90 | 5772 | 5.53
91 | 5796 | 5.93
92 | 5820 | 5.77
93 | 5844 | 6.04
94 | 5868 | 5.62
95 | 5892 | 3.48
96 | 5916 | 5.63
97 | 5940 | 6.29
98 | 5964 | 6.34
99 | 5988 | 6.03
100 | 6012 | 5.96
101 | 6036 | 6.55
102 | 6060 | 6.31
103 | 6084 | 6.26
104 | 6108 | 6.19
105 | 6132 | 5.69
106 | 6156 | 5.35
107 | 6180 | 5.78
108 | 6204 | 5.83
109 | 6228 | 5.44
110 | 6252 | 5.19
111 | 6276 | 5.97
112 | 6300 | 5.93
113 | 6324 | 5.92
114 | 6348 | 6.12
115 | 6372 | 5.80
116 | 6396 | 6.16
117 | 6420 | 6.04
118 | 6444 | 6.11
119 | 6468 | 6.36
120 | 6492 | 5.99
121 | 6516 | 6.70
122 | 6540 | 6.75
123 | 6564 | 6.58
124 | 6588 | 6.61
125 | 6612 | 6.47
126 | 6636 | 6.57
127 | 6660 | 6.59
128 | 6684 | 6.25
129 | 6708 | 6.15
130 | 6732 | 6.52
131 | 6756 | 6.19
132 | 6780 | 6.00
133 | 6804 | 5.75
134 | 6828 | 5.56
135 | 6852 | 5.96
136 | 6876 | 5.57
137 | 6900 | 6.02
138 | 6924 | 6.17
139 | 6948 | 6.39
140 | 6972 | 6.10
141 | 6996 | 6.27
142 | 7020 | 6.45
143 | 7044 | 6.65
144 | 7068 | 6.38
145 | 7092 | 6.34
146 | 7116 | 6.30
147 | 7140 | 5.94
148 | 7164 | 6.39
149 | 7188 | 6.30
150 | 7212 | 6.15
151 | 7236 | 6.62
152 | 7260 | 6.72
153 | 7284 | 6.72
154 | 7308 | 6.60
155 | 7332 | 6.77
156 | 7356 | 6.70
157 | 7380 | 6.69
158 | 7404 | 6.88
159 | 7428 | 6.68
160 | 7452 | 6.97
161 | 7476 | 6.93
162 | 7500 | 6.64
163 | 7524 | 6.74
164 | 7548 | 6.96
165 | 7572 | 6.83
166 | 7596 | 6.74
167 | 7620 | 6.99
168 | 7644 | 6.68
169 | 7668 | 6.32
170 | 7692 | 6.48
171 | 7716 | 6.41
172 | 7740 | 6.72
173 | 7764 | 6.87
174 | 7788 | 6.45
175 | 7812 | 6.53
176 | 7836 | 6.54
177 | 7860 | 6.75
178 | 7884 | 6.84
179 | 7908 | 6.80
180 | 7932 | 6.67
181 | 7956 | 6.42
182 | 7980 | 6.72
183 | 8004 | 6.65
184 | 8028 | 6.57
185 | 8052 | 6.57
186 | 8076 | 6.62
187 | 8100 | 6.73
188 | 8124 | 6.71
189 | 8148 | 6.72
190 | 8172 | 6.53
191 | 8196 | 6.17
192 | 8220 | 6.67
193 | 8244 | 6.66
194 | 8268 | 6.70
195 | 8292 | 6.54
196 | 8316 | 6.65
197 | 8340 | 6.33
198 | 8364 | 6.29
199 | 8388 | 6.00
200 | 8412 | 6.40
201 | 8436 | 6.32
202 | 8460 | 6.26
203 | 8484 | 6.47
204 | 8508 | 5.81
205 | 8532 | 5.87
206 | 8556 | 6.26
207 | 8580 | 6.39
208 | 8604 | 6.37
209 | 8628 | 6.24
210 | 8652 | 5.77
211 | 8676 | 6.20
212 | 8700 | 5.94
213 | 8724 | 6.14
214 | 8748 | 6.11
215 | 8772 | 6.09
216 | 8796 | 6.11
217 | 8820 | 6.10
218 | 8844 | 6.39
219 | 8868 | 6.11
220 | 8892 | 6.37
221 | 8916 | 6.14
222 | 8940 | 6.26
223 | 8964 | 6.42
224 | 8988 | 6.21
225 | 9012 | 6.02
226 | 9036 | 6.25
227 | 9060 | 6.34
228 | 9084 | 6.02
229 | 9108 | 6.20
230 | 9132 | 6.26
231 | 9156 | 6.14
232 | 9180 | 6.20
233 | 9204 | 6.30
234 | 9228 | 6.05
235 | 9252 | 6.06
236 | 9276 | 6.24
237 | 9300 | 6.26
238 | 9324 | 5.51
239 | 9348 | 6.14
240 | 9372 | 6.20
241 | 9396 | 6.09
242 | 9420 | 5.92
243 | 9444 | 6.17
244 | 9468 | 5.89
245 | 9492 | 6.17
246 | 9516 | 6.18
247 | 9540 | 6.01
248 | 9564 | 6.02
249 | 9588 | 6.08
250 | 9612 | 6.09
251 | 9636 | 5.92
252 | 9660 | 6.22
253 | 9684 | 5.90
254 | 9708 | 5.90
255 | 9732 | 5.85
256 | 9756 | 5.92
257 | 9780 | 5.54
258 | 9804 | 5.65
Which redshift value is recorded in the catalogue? 0.00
